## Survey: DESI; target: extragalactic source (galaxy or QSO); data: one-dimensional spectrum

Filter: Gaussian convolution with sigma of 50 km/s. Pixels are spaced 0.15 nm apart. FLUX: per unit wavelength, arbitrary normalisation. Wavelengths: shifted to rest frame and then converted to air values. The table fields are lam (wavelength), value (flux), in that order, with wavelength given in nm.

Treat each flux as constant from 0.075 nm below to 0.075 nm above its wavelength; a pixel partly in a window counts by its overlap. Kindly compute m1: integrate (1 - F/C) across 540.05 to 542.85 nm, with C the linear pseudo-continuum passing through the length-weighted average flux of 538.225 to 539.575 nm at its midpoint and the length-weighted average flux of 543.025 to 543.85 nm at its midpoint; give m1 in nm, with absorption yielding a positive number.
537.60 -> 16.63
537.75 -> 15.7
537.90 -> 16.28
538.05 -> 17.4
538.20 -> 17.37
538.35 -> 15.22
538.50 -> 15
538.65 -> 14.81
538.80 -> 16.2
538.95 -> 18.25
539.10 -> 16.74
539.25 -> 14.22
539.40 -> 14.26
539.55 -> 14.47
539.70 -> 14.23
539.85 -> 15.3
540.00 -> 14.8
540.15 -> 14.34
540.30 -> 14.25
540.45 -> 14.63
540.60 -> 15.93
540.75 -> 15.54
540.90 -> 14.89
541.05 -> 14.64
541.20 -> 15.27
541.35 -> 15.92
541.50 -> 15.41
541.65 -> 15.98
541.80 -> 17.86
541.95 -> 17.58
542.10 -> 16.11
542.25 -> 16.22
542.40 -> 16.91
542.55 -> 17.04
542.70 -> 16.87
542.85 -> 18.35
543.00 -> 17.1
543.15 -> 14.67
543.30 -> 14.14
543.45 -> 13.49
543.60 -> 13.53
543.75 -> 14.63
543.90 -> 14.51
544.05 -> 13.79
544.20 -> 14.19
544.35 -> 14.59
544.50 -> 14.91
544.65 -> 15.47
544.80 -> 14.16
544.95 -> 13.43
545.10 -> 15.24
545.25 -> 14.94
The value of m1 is -0.20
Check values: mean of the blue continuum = 15.6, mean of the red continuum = 14.3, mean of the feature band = 15.9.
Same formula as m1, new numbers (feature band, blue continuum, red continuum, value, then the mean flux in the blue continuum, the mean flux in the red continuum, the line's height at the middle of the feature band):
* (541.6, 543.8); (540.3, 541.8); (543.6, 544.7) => -0.16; 15.4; 14.5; 14.9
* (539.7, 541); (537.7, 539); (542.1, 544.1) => 0.08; 16.2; 15.5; 15.9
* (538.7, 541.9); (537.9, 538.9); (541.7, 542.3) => 0.22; 16.1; 16.9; 16.5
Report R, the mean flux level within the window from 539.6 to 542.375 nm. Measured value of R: 15.5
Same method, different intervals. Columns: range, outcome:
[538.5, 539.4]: 15.8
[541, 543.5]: 16.1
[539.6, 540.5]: 14.6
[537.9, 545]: 15.4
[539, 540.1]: 14.9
